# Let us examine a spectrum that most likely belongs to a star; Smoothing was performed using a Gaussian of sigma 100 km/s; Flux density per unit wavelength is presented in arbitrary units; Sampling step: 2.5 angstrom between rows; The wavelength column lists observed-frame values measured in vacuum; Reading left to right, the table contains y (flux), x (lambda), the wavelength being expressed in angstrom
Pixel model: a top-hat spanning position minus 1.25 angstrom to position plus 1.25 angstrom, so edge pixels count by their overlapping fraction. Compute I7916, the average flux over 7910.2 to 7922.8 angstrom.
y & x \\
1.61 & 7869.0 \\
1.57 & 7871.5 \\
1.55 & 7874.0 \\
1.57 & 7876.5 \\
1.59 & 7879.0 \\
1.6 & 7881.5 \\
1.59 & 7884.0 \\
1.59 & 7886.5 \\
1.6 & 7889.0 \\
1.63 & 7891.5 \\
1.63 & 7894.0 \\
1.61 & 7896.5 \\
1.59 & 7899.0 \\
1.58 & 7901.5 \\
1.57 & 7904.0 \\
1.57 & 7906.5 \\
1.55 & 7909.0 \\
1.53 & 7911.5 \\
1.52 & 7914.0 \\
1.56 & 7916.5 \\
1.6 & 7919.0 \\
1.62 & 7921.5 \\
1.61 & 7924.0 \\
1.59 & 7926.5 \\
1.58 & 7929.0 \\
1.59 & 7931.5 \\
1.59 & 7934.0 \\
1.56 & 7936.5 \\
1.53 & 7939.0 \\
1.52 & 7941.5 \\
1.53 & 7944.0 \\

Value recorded 1.57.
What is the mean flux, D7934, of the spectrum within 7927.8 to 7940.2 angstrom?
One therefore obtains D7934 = 1.57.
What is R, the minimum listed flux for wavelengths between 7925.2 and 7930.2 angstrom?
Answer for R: 1.58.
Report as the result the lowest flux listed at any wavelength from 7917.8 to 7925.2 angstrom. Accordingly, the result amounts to 1.6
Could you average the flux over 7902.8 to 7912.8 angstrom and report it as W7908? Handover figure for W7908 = 1.55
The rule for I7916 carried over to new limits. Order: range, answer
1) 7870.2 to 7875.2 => 1.56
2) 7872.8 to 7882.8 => 1.58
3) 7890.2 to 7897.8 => 1.62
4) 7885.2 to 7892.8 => 1.61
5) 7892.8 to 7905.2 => 1.6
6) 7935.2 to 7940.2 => 1.55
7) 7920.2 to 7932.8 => 1.6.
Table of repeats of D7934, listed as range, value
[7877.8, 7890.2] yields 1.59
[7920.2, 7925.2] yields 1.61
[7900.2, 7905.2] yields 1.58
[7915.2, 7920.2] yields 1.58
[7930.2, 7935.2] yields 1.59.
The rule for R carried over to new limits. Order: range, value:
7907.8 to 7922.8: 1.52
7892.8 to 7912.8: 1.53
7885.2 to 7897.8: 1.59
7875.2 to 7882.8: 1.57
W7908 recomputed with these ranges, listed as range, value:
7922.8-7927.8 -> 1.6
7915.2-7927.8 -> 1.6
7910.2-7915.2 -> 1.53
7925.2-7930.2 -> 1.59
